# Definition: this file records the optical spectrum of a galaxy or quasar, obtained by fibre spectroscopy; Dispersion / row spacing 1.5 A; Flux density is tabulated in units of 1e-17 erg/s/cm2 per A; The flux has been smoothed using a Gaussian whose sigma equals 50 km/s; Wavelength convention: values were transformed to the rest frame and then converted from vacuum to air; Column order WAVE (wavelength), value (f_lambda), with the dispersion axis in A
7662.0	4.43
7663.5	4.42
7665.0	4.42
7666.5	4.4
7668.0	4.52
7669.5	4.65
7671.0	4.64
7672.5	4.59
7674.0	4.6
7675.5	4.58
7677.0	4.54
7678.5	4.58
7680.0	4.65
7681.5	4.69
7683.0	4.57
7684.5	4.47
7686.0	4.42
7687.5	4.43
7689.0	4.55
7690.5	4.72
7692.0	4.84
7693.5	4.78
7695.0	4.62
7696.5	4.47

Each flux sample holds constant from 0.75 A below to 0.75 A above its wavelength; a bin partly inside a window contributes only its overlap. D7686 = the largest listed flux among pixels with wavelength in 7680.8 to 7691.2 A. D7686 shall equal 4.72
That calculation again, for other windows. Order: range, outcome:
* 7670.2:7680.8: 4.65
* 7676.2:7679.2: 4.58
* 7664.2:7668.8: 4.52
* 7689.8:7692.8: 4.84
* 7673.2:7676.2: 4.6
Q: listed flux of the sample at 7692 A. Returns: 4.84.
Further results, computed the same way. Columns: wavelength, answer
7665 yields 4.42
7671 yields 4.64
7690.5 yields 4.72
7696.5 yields 4.47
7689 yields 4.55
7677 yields 4.54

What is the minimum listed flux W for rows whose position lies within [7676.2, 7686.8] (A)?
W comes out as 4.42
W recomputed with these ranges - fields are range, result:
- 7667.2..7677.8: 4.52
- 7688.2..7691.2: 4.55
